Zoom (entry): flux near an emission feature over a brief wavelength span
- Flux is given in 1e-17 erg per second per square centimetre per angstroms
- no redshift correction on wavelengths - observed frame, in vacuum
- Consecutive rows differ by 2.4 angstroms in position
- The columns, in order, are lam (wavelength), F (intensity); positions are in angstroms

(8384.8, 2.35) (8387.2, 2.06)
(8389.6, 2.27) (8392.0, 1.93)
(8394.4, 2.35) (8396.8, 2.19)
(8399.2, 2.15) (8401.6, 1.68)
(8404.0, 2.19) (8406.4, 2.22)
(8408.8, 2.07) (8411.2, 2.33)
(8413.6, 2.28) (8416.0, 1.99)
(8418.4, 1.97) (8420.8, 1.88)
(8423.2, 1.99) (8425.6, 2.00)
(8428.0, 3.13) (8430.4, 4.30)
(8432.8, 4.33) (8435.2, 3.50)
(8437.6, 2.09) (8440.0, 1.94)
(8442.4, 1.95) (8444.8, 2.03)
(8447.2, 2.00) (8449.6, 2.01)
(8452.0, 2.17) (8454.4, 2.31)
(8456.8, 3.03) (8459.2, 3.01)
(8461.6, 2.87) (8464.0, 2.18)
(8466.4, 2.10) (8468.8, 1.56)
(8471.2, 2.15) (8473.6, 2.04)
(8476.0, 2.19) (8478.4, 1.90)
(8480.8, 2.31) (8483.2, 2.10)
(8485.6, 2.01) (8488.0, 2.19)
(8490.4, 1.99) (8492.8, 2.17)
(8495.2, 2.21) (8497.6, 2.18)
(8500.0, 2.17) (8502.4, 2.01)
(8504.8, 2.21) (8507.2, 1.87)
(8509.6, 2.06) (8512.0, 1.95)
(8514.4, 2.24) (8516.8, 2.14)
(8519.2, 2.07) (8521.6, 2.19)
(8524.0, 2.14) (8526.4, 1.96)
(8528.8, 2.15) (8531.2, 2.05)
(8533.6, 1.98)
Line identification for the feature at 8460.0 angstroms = [N II] 6583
